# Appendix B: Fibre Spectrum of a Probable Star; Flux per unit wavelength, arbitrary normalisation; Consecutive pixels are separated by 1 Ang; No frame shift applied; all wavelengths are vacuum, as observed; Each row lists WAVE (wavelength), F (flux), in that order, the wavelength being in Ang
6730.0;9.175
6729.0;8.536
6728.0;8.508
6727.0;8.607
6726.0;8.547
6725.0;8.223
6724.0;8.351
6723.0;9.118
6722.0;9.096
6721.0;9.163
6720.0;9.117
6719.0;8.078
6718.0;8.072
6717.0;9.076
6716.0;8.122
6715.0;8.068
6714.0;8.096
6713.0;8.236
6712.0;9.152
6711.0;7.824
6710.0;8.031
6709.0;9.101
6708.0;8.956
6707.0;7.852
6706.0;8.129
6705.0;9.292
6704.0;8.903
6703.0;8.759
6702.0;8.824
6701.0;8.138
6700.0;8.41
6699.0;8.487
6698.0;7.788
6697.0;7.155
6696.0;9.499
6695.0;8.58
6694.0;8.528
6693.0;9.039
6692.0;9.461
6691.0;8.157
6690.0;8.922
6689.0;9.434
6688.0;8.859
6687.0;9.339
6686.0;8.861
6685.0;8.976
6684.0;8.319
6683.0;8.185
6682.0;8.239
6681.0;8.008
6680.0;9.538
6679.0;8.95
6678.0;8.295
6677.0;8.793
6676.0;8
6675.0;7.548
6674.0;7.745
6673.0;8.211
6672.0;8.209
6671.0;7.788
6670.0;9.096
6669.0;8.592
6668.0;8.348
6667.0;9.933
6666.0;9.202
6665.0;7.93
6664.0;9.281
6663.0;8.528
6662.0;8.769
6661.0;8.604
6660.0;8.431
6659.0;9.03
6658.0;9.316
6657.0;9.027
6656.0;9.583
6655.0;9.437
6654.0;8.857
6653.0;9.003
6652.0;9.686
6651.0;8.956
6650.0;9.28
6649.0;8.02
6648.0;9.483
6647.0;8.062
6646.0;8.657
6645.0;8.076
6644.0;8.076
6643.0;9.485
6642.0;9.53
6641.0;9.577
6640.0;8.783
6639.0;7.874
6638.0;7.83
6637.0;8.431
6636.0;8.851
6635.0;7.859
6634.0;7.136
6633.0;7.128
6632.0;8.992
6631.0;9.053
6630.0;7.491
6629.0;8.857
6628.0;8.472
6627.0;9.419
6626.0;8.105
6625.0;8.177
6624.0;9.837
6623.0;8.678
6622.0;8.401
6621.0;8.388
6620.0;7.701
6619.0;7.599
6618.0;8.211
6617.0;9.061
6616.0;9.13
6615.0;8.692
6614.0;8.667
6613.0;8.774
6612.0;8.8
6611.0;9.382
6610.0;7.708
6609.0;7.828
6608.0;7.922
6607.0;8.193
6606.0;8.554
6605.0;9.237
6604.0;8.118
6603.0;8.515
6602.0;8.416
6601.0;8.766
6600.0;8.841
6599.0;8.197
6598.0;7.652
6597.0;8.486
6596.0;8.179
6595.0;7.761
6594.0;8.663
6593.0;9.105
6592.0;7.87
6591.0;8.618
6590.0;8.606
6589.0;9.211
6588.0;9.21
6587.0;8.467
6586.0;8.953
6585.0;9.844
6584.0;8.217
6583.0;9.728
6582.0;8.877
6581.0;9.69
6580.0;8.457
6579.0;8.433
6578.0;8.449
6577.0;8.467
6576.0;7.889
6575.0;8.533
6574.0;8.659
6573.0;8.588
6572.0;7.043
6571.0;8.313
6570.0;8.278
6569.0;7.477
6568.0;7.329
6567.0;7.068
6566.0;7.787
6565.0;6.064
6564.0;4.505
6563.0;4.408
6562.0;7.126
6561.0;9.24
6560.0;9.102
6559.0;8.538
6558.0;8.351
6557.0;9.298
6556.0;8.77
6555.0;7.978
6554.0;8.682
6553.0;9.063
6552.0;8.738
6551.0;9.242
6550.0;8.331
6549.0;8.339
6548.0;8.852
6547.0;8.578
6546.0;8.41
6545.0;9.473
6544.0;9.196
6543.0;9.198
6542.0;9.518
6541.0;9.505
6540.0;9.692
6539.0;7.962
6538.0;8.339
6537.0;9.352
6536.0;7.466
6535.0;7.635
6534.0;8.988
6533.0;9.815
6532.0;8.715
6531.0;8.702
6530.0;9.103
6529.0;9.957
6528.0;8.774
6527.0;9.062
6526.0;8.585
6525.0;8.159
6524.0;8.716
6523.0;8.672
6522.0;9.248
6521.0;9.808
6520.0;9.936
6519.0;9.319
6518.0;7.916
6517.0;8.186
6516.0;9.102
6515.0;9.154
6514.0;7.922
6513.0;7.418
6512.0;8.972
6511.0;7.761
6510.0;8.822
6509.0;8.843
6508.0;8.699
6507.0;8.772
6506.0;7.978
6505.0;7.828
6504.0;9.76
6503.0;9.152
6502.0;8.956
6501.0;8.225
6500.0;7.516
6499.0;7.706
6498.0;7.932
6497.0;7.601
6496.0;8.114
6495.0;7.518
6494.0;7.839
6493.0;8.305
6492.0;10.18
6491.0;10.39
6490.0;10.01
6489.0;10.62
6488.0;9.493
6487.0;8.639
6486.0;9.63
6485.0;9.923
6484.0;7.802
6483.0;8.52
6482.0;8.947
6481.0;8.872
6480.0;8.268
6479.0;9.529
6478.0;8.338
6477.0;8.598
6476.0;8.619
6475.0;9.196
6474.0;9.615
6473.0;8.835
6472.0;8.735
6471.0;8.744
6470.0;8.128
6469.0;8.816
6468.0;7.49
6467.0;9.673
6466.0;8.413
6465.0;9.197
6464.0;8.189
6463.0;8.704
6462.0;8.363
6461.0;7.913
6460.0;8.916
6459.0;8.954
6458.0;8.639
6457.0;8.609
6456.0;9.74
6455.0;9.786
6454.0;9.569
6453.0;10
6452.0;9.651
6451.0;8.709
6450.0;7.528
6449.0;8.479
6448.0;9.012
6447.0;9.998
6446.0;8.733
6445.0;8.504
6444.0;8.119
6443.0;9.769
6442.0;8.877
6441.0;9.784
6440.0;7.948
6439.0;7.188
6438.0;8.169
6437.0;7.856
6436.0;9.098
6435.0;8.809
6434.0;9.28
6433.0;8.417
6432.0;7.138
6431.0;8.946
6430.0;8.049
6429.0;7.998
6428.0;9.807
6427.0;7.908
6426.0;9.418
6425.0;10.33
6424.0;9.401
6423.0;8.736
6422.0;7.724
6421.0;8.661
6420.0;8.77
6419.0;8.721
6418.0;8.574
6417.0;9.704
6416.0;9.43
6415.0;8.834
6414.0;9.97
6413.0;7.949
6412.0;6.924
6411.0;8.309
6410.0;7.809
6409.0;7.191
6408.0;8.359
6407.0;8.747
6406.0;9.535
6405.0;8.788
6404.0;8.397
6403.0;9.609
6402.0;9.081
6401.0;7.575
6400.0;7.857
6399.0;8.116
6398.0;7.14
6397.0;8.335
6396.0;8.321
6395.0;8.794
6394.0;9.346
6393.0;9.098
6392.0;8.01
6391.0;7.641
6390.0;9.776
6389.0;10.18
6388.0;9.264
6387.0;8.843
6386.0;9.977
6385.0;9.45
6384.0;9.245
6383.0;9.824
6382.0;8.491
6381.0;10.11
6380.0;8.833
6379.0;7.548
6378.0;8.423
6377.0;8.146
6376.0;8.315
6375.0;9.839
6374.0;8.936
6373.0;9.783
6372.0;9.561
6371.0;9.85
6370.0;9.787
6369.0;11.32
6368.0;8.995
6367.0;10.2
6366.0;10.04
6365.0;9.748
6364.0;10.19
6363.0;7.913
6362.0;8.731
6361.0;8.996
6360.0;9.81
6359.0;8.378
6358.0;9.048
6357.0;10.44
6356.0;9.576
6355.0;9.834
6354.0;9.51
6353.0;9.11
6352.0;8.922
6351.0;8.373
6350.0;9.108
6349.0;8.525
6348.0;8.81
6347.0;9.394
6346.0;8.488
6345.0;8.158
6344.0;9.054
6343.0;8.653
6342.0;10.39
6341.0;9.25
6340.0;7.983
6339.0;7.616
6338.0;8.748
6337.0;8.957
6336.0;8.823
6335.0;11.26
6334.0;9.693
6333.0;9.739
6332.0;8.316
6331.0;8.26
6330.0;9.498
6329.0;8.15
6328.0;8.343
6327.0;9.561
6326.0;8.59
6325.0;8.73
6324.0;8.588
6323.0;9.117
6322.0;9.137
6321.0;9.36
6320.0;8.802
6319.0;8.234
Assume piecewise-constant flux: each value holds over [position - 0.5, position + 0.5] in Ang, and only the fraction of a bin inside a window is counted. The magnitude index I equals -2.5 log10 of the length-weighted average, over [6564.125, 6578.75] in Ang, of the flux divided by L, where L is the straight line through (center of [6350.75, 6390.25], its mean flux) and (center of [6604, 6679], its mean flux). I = 0.132 mag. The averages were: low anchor 9.34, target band 7.78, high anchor 8.59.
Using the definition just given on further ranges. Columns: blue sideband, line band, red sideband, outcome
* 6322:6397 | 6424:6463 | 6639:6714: 0.02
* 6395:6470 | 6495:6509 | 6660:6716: 0.04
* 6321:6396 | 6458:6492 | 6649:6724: 0.00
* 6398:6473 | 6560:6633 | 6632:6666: 0.05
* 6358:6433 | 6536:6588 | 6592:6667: 0.04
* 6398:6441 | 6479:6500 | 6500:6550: -0.01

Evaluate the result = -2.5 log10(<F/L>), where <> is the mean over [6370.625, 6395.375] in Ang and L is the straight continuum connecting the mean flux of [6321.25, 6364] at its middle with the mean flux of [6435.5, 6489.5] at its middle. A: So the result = -0.02 mag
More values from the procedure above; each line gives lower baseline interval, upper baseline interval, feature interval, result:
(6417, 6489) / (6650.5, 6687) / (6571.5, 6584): 0.02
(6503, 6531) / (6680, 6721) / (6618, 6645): 0.03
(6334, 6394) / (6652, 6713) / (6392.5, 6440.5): 0.07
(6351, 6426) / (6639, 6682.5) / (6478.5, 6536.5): 0.02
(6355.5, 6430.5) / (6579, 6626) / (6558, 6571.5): 0.18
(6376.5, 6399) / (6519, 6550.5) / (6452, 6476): 0.00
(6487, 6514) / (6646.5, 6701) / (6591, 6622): 0.03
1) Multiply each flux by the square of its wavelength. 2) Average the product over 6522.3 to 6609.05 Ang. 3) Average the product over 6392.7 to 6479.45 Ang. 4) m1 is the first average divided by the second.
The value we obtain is 1.0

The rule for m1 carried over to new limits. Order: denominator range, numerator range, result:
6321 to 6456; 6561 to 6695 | 1.02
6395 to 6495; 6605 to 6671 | 1.05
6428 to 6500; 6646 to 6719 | 1.05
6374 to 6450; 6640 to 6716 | 1.08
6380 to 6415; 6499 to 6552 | 1.05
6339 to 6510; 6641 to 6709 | 1.06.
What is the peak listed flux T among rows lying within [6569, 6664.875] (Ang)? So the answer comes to 9.844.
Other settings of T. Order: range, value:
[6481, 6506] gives 10.62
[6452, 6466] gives 10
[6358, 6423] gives 11.32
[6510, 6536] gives 9.957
